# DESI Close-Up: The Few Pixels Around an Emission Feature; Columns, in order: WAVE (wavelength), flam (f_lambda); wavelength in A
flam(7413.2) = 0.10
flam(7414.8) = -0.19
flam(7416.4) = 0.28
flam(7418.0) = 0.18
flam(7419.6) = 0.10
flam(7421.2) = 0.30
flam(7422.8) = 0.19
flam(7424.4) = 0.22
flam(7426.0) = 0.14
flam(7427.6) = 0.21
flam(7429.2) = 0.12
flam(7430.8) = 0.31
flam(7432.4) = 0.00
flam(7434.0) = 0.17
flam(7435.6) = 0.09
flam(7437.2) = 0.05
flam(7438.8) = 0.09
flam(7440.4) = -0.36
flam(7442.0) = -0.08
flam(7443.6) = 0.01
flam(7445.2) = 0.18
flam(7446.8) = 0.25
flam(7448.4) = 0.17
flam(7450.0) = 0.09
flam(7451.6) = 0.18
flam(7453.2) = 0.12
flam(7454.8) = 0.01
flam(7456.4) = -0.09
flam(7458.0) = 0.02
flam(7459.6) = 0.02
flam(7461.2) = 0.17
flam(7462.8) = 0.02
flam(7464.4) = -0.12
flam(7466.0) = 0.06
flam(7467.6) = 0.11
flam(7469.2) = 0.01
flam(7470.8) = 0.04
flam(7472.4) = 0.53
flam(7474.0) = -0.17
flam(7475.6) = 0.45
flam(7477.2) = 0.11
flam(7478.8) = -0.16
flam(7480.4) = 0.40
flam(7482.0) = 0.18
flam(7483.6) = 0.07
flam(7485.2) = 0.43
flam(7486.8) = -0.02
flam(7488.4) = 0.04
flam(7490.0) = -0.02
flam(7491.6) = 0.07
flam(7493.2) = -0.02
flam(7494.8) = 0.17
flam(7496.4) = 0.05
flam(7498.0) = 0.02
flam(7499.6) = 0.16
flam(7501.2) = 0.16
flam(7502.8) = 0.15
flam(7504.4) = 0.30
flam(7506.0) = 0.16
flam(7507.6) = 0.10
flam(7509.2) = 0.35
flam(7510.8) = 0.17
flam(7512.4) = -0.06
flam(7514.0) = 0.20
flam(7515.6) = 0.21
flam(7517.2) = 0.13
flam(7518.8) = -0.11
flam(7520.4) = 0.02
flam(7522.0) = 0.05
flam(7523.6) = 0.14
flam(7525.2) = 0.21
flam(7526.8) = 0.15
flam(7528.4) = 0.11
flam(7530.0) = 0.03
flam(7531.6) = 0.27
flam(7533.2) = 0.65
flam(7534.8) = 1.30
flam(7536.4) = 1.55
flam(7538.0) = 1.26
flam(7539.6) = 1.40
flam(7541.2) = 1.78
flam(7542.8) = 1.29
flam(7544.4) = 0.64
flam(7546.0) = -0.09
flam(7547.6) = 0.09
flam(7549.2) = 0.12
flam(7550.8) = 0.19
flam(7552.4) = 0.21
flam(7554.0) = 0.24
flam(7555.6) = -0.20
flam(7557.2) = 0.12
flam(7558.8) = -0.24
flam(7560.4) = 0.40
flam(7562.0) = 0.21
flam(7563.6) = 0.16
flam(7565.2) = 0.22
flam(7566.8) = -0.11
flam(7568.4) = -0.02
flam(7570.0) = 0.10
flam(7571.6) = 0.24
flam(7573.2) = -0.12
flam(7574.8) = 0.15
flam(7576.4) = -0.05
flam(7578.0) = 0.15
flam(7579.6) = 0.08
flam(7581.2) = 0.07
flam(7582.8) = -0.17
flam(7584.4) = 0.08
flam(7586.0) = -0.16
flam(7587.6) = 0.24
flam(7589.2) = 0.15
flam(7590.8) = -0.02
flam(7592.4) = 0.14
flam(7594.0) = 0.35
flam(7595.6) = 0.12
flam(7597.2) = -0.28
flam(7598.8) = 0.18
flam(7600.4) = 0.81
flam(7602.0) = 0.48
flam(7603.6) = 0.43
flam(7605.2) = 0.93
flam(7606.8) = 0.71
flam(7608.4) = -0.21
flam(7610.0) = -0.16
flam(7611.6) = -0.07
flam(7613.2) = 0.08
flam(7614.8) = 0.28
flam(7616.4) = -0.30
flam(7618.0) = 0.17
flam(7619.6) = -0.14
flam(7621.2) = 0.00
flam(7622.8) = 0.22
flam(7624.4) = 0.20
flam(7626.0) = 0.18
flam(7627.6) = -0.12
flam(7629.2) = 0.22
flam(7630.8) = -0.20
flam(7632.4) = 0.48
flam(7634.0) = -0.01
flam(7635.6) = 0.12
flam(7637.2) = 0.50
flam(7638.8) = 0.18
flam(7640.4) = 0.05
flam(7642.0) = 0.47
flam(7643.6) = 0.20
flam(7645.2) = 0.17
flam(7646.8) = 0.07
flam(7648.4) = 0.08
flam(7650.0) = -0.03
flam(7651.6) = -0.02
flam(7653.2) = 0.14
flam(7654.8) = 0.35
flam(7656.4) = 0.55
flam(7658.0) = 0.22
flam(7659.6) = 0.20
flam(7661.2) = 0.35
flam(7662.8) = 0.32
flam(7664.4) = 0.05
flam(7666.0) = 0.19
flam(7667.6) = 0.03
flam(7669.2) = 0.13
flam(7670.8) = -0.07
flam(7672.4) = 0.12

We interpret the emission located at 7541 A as [O II]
